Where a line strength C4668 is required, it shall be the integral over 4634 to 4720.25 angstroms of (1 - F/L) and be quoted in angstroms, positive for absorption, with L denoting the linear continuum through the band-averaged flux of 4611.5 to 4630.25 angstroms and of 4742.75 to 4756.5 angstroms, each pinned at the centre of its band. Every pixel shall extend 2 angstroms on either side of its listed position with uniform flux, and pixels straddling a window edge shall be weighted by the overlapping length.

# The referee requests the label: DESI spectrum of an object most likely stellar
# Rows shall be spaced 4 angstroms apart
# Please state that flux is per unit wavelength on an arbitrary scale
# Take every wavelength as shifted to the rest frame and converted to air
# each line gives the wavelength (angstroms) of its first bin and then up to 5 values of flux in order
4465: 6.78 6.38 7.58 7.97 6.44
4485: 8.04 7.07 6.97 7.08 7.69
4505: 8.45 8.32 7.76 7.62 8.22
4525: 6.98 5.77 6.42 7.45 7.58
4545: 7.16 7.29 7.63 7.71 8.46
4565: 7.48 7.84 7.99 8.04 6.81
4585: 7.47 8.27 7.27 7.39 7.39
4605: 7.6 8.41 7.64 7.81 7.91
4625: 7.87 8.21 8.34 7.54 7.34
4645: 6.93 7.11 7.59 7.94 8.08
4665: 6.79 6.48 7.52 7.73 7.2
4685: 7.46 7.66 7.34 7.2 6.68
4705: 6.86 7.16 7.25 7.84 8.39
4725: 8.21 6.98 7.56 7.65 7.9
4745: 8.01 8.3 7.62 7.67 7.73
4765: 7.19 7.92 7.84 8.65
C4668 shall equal 6.1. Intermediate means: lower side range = 7.88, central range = 7.35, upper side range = 7.94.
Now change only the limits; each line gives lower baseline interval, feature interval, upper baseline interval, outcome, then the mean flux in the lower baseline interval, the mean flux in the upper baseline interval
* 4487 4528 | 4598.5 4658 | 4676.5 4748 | -1.3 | 7.57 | 7.51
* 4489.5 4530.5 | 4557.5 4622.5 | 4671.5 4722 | -2.5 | 7.49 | 7.39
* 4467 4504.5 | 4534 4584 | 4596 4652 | -0.6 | 7.29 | 7.68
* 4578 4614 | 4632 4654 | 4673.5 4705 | 0.1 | 7.59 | 7.3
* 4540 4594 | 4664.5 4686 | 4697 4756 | 1.1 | 7.65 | 7.59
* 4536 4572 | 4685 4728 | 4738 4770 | 1.7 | 7.64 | 7.78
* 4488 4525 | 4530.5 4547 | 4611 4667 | 1.2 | 7.67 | 7.65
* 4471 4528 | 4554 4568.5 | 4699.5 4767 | -0.6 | 7.55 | 7.59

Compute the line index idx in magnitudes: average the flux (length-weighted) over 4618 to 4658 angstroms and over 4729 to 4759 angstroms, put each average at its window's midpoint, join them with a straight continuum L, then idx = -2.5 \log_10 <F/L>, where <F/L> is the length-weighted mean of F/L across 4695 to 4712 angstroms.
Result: 0.109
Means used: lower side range 7.67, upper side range 7.76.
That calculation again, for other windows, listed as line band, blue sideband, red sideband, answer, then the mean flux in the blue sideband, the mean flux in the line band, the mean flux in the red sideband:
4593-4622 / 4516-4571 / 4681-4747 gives -0.04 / 7.4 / 7.7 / 7.5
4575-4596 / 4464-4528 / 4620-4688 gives -0.01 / 7.44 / 7.56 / 7.53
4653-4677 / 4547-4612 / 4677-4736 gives 0.01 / 7.69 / 7.41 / 7.43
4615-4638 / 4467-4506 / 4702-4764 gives -0.06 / 7.34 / 7.96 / 7.65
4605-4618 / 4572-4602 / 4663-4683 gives -0.07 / 7.57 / 7.91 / 7.14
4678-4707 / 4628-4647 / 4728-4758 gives 0.07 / 7.64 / 7.22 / 7.74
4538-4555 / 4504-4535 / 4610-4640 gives 0.02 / 7.41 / 7.42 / 7.9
